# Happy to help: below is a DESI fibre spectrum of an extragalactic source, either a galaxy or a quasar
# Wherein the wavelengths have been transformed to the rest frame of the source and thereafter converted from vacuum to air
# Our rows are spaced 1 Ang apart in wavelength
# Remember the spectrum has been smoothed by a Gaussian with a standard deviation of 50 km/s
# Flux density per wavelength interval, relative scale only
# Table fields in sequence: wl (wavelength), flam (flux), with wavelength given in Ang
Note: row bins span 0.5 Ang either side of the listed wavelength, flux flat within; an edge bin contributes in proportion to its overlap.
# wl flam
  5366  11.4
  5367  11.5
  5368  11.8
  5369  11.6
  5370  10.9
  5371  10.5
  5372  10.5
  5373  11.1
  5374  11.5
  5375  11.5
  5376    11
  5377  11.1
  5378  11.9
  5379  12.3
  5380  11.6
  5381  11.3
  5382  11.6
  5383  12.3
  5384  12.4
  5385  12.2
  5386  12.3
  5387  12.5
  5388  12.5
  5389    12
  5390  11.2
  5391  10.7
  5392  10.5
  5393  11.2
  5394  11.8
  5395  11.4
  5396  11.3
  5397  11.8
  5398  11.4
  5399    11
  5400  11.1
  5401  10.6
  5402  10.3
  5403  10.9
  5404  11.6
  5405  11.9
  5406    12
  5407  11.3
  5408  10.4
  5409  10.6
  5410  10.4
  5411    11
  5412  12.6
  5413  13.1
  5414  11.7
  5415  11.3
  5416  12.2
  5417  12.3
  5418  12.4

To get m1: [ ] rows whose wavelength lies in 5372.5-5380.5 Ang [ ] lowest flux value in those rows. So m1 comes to 11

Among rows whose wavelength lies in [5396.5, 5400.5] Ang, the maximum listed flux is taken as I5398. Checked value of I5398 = 11.8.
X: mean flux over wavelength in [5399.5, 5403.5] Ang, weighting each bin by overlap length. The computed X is 10.7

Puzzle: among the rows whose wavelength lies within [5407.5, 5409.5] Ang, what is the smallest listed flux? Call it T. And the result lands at 10.4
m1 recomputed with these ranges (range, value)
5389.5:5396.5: 10.5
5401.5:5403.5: 10.3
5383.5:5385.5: 12.2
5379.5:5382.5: 11.3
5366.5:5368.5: 11.5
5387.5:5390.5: 11.2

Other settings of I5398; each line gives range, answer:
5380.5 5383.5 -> 12.3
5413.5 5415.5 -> 11.7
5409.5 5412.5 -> 12.6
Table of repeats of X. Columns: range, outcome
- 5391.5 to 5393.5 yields 10.8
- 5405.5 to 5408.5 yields 11.2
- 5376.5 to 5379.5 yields 11.8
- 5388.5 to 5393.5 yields 11.1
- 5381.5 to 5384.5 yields 12.1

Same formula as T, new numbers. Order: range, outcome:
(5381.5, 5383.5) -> 11.6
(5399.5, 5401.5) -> 10.6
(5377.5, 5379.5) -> 11.9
